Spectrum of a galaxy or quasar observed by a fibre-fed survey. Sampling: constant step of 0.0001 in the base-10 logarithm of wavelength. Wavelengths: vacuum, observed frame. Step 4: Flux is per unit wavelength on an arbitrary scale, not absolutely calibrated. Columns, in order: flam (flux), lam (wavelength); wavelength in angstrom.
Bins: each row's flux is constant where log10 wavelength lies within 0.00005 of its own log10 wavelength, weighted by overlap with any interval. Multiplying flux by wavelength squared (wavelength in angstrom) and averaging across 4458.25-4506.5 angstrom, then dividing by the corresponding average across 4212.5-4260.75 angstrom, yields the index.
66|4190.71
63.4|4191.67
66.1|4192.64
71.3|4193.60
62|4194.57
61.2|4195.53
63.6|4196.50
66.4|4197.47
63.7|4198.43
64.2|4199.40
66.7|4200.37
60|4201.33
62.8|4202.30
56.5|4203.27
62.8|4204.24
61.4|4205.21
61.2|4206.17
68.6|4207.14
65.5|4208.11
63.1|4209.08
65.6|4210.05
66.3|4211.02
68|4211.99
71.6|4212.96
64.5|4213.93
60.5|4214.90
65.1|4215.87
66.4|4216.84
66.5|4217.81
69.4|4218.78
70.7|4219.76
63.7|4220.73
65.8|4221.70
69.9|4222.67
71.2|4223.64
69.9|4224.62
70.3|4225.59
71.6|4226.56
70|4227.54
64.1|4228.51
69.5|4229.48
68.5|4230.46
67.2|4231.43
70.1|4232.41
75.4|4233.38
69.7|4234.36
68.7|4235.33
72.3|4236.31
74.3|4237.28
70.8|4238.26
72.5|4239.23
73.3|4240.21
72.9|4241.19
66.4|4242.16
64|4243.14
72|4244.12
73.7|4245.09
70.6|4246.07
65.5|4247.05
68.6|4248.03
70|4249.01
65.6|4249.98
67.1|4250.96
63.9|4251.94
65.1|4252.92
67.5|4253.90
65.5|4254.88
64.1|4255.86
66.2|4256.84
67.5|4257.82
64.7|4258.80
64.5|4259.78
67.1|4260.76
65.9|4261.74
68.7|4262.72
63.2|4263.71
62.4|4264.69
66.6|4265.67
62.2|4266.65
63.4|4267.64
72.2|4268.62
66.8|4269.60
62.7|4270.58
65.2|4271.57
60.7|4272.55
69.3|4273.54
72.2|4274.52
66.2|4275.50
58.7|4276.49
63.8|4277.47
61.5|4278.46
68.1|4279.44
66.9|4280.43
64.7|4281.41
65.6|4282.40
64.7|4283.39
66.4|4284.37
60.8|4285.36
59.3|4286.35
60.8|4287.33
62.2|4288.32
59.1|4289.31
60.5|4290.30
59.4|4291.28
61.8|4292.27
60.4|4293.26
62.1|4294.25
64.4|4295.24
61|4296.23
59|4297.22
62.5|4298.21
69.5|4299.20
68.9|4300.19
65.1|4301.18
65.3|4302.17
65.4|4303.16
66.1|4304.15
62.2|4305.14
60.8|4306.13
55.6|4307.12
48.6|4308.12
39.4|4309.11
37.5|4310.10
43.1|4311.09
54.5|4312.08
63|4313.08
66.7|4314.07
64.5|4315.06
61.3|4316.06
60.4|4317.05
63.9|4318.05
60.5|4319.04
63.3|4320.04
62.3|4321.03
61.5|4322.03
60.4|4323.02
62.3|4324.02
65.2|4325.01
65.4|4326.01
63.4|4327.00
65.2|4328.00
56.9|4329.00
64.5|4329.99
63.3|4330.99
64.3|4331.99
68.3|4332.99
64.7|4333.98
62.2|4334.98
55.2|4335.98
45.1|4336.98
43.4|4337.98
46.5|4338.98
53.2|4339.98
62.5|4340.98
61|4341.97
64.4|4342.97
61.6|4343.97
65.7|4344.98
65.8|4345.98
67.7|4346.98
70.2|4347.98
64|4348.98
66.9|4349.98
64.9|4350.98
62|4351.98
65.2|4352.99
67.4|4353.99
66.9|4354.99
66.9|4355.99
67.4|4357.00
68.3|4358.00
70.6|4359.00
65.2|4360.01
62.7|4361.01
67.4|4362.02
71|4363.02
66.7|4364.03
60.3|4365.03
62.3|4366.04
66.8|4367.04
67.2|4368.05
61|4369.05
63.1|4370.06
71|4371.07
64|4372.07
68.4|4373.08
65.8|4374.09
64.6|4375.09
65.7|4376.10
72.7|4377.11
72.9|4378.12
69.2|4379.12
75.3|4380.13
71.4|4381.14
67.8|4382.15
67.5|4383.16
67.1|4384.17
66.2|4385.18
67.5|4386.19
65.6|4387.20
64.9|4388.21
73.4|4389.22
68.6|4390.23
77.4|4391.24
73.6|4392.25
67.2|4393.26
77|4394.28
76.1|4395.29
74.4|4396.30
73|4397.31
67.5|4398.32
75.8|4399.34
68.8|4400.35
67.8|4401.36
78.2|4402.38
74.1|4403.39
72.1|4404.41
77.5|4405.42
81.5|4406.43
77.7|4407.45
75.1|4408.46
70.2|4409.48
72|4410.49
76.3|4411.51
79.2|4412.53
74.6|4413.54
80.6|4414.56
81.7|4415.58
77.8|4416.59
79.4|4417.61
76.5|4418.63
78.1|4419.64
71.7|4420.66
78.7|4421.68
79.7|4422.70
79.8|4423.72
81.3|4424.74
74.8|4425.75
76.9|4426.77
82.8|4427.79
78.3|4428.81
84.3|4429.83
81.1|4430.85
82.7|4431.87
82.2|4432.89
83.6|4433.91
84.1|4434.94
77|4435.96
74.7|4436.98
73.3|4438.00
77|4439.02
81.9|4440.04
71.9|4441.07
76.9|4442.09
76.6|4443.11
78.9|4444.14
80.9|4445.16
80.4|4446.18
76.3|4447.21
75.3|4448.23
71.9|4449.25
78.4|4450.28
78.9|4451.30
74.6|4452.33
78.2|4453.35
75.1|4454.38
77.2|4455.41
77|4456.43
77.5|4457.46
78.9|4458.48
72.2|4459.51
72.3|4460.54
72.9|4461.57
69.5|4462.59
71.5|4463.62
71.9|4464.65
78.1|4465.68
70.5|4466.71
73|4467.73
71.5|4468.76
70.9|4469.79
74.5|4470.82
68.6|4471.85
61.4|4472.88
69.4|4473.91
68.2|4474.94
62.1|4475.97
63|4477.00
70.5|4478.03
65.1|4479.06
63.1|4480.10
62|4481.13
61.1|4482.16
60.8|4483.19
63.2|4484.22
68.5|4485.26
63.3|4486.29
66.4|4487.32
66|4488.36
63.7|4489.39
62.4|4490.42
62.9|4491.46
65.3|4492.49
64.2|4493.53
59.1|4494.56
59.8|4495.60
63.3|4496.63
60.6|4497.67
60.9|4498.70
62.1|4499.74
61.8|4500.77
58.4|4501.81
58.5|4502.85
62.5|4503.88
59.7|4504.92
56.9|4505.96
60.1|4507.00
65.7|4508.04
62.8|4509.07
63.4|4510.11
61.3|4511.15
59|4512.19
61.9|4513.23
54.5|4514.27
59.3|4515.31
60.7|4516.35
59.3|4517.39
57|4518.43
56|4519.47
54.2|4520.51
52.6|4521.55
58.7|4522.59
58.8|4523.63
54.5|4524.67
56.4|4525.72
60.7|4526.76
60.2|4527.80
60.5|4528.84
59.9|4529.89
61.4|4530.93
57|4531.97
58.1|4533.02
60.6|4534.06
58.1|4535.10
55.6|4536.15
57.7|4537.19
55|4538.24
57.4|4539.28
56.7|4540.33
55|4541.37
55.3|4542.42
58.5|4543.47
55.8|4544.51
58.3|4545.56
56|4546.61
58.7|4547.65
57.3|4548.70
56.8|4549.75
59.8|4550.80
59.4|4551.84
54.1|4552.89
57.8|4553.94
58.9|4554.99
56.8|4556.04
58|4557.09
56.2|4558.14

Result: 1.1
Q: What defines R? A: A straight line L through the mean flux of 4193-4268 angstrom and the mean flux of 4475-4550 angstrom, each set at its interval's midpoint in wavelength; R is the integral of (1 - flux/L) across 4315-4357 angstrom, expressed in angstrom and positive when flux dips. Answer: 1.4 angstrom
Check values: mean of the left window 66.9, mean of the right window 60.1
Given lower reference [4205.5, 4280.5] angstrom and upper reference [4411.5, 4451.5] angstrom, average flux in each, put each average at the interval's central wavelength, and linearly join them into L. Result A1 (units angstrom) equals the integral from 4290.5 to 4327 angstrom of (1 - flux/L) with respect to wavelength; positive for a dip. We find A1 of 5.5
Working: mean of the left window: 67.3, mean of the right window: 78.4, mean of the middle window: 60.4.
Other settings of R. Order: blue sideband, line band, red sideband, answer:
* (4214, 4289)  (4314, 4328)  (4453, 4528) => 0.71 angstrom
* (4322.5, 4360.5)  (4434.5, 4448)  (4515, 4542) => -3.94 angstrom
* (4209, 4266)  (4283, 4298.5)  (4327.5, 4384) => 1.15 angstrom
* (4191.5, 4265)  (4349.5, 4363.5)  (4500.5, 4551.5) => -0.74 angstrom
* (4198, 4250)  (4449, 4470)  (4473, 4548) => -4.35 angstrom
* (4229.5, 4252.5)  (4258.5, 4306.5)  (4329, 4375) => 2.34 angstrom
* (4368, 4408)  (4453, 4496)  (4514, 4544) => -3.90 angstrom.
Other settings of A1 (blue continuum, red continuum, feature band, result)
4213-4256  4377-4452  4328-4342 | 2.8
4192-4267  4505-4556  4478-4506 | -1.5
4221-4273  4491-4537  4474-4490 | -1.0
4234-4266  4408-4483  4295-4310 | 2.1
